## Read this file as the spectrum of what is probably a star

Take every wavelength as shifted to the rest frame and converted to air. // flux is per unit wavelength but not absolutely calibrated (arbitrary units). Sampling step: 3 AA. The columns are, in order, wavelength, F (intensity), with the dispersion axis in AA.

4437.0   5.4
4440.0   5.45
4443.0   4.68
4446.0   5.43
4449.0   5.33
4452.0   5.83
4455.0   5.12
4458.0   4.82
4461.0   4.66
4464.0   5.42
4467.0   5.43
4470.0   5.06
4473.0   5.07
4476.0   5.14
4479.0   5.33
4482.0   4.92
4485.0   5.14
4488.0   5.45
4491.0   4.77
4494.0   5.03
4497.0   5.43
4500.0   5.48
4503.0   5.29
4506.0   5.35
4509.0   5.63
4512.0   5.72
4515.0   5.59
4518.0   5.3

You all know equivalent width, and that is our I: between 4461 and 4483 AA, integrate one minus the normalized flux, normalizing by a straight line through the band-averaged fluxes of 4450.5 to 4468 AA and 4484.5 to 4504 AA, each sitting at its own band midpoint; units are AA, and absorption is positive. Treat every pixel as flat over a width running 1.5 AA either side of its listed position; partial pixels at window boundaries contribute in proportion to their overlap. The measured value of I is 0.2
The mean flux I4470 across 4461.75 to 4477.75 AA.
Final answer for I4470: 5.2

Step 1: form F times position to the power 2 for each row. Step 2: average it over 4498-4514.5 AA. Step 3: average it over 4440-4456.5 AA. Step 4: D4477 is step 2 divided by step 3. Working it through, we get 1.07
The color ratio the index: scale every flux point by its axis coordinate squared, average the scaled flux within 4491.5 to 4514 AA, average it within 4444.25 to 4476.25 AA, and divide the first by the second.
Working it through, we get 1.1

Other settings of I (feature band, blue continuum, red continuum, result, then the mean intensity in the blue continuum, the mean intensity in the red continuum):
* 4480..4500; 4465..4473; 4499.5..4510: 0.7 AA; 5.22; 5.42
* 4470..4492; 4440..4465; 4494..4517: 0.9 AA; 5.17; 5.46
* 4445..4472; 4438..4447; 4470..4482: -0.3 AA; 5.18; 5.13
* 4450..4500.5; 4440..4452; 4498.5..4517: 1.9 AA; 5.27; 5.5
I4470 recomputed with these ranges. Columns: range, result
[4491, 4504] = 5.25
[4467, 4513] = 5.25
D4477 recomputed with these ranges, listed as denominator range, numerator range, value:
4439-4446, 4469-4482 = 1.02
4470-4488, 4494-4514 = 1.07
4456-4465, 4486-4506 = 1.08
